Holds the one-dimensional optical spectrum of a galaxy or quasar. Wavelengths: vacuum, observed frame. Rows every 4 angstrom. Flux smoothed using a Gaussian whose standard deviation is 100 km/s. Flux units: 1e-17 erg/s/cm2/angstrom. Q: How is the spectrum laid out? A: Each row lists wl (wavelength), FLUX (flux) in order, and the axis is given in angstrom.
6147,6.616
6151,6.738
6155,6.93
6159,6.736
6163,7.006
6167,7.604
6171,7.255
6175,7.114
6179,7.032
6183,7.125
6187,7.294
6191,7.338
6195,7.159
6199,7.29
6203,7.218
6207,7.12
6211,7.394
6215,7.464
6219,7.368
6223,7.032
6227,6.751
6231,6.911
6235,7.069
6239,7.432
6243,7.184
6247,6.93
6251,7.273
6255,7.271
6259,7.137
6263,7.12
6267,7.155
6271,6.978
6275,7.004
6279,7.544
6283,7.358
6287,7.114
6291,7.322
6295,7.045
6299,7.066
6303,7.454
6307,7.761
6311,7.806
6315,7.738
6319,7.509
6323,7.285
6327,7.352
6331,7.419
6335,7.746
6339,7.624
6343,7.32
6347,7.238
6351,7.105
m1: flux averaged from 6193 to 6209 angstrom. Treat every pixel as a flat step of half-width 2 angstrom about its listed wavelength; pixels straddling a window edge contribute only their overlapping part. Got 7.2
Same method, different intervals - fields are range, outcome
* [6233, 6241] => 7.25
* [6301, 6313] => 7.67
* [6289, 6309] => 7.33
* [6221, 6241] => 7.04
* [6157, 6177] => 7.14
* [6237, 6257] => 7.22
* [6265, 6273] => 7.07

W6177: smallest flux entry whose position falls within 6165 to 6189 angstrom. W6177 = 7.032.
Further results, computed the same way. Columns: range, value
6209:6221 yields 7.368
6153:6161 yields 6.736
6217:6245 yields 6.751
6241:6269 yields 6.93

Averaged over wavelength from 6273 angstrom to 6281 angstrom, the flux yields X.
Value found 7.27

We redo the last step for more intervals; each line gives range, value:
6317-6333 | 7.39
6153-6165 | 6.89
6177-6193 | 7.2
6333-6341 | 7.69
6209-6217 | 7.43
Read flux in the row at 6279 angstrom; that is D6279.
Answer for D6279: 7.544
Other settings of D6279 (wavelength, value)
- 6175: 7.114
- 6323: 7.285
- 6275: 7.004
